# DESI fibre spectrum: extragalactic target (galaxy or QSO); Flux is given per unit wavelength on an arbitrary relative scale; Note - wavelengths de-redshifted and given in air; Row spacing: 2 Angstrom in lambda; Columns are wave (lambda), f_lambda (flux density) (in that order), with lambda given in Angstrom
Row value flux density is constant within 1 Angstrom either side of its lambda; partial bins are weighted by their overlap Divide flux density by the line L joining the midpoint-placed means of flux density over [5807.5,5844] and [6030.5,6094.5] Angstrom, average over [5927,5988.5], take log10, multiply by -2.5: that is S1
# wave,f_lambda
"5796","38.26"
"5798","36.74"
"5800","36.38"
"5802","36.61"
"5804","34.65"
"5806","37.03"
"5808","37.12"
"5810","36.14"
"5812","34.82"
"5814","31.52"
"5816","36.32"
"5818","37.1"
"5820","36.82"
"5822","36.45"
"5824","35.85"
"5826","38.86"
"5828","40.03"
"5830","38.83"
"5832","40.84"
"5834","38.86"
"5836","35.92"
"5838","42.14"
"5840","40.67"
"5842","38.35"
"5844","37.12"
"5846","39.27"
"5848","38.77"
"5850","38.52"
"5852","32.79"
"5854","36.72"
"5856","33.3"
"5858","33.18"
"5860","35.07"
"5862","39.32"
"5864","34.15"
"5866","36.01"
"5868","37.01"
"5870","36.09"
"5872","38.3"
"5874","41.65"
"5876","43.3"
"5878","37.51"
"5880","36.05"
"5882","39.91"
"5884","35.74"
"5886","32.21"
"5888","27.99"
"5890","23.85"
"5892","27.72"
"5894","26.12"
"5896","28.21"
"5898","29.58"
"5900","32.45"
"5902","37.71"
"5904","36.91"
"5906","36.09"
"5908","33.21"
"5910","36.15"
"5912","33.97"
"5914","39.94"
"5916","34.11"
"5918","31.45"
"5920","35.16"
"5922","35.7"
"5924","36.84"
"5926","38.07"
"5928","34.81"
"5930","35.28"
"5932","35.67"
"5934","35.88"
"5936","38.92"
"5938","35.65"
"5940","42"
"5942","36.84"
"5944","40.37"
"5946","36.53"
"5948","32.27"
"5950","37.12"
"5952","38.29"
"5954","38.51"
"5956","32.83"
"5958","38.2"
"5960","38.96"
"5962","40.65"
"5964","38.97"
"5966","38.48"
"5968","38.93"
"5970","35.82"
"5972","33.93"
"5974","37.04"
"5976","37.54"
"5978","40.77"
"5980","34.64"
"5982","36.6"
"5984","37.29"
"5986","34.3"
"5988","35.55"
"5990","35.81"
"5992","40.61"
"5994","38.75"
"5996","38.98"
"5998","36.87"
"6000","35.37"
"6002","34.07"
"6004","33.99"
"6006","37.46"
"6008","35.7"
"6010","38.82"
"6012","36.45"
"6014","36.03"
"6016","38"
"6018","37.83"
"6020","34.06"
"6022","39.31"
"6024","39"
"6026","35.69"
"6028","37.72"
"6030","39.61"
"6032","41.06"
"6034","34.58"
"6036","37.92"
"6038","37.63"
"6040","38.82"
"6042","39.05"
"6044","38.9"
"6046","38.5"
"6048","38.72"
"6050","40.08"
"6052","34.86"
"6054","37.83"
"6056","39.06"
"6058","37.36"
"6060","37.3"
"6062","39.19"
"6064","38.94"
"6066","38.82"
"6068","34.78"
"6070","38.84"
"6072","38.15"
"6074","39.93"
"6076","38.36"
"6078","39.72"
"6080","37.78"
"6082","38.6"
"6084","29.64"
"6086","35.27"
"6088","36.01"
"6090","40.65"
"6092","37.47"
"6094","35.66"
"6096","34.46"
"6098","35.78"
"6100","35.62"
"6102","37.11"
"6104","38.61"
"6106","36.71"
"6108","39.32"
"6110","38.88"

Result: 0.019 mag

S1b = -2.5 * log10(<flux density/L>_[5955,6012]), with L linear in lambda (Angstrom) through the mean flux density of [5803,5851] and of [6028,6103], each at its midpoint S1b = 0.02 mag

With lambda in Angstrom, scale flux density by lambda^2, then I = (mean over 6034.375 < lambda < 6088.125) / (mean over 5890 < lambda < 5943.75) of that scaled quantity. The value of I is 1.1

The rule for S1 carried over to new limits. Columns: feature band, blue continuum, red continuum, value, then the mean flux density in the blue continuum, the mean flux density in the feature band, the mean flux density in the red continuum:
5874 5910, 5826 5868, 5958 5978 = 0.13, 37.5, 33.5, 38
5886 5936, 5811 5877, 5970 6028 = 0.11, 37.4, 33.5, 36.8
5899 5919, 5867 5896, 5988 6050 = -0.01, 34.3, 35.2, 37.5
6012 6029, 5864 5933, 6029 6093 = 0.00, 34.7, 37.2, 37.9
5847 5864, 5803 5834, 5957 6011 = 0.03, 36.9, 35.9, 37.2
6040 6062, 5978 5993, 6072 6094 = -0.03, 36.7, 38.2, 37.3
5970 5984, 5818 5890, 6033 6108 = 0.02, 37.1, 36.7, 37.5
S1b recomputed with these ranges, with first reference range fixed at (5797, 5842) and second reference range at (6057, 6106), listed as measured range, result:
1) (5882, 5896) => 0.25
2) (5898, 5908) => 0.07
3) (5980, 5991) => 0.04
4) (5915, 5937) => 0.05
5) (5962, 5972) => -0.02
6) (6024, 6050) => -0.03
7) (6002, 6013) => 0.03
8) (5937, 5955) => -0.01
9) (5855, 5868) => 0.06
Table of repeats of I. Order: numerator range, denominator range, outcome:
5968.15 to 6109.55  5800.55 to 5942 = 1.10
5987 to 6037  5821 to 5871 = 1.05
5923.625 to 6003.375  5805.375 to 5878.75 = 1.03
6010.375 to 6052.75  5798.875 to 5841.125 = 1.09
